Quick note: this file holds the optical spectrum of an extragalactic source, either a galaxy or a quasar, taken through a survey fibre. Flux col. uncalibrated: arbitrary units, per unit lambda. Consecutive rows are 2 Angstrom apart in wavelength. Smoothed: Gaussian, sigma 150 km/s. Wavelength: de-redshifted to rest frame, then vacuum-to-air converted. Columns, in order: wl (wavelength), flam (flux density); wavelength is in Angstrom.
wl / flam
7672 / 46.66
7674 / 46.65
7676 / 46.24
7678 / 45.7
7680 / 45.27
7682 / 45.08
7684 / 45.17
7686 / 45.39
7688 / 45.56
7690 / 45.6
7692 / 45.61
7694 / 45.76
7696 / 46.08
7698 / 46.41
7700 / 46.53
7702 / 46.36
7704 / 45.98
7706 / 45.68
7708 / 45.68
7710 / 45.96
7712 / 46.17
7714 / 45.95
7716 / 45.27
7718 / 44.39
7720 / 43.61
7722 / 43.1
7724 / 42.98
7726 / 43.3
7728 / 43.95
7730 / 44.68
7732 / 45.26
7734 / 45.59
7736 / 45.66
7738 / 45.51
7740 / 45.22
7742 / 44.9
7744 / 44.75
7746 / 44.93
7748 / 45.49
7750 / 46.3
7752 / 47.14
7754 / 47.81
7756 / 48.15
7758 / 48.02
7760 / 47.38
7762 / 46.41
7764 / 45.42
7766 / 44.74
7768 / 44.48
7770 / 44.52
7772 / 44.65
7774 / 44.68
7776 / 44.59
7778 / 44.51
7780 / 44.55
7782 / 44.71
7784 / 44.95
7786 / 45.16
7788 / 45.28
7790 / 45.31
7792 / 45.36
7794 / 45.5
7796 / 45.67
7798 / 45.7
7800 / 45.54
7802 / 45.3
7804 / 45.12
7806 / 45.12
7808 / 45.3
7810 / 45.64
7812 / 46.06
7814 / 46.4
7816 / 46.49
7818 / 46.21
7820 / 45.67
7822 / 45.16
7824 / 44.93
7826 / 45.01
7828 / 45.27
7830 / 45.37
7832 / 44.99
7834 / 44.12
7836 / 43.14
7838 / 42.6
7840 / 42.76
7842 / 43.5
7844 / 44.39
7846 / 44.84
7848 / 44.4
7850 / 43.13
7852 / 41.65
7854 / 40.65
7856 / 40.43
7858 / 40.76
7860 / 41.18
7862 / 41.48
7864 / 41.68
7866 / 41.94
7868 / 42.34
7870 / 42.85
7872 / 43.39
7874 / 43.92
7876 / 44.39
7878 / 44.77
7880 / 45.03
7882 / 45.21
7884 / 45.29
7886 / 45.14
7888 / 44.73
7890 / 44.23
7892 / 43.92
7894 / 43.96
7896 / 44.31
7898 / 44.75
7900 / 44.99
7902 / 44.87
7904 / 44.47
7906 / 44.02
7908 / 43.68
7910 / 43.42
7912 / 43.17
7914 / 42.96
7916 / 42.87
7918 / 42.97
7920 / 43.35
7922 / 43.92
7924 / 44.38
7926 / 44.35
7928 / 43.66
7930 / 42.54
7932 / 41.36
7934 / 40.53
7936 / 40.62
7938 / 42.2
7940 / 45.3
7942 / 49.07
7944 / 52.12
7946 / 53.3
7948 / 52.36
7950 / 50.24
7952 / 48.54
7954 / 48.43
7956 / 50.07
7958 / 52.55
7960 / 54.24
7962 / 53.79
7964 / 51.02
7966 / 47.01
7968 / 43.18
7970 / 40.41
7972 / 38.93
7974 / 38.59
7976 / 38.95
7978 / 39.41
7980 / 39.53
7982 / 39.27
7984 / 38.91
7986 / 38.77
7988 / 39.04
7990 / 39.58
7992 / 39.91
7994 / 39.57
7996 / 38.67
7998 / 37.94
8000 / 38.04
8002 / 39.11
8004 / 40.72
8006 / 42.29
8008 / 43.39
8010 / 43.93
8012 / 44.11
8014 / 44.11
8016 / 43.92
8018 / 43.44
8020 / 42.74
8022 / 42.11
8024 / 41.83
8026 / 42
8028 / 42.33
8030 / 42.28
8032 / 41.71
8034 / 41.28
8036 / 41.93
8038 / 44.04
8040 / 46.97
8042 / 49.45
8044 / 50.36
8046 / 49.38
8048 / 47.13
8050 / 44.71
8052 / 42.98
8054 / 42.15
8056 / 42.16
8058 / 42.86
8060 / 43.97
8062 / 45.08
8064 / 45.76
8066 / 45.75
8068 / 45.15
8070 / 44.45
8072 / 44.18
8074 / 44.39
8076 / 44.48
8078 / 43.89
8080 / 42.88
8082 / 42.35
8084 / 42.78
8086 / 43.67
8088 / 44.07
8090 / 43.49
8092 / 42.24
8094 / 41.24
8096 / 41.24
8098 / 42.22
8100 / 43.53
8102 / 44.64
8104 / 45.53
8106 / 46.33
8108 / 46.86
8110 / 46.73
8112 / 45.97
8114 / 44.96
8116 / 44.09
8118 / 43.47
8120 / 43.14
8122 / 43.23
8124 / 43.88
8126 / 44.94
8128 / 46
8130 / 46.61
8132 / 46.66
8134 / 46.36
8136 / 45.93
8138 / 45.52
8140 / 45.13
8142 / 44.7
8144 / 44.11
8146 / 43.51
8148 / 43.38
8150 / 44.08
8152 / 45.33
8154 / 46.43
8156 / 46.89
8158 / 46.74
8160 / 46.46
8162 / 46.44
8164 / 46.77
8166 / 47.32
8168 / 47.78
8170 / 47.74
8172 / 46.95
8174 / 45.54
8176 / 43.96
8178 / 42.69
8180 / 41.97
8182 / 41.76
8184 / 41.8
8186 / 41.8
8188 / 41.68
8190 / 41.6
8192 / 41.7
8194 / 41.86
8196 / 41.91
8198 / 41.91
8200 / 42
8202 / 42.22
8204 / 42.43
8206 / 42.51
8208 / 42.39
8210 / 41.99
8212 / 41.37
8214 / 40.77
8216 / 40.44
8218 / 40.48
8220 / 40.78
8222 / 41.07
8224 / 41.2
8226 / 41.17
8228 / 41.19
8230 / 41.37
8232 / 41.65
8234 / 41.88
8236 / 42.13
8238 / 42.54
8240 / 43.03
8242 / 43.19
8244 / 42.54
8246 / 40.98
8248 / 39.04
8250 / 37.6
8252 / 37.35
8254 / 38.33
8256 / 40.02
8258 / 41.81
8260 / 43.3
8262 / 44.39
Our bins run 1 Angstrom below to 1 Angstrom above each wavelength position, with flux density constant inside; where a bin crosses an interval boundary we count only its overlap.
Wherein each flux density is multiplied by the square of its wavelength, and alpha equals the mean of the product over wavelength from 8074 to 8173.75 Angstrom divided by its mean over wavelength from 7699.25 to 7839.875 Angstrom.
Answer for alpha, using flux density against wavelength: 1.1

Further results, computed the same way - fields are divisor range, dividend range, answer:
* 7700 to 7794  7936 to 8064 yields 1.04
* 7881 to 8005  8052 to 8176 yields 1.06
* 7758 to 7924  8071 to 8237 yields 1.07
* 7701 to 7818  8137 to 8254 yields 1.05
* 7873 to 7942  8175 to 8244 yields 1.03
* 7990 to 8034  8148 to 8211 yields 1.10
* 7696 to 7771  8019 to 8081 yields 1.05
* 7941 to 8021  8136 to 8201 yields 1.06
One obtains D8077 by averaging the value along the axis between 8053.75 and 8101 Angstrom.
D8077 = 43.5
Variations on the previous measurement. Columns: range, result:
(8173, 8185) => 43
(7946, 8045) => 43.6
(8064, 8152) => 44.4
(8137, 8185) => 45.1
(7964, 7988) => 40.7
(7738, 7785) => 45.6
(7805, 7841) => 45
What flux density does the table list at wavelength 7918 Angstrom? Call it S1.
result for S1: 42.97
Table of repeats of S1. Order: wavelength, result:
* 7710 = 45.96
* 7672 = 46.66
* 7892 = 43.92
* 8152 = 45.33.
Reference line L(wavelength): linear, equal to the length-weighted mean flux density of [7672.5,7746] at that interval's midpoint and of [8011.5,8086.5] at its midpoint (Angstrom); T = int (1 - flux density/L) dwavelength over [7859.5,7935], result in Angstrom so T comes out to 1.7 Angstrom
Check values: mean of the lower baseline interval 45.3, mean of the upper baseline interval 44.1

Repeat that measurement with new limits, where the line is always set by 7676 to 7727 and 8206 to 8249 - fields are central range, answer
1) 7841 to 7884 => 1.1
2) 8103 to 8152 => -3.3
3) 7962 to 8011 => 2.6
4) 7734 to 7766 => -0.8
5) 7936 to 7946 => -0.8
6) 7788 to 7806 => -0.3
